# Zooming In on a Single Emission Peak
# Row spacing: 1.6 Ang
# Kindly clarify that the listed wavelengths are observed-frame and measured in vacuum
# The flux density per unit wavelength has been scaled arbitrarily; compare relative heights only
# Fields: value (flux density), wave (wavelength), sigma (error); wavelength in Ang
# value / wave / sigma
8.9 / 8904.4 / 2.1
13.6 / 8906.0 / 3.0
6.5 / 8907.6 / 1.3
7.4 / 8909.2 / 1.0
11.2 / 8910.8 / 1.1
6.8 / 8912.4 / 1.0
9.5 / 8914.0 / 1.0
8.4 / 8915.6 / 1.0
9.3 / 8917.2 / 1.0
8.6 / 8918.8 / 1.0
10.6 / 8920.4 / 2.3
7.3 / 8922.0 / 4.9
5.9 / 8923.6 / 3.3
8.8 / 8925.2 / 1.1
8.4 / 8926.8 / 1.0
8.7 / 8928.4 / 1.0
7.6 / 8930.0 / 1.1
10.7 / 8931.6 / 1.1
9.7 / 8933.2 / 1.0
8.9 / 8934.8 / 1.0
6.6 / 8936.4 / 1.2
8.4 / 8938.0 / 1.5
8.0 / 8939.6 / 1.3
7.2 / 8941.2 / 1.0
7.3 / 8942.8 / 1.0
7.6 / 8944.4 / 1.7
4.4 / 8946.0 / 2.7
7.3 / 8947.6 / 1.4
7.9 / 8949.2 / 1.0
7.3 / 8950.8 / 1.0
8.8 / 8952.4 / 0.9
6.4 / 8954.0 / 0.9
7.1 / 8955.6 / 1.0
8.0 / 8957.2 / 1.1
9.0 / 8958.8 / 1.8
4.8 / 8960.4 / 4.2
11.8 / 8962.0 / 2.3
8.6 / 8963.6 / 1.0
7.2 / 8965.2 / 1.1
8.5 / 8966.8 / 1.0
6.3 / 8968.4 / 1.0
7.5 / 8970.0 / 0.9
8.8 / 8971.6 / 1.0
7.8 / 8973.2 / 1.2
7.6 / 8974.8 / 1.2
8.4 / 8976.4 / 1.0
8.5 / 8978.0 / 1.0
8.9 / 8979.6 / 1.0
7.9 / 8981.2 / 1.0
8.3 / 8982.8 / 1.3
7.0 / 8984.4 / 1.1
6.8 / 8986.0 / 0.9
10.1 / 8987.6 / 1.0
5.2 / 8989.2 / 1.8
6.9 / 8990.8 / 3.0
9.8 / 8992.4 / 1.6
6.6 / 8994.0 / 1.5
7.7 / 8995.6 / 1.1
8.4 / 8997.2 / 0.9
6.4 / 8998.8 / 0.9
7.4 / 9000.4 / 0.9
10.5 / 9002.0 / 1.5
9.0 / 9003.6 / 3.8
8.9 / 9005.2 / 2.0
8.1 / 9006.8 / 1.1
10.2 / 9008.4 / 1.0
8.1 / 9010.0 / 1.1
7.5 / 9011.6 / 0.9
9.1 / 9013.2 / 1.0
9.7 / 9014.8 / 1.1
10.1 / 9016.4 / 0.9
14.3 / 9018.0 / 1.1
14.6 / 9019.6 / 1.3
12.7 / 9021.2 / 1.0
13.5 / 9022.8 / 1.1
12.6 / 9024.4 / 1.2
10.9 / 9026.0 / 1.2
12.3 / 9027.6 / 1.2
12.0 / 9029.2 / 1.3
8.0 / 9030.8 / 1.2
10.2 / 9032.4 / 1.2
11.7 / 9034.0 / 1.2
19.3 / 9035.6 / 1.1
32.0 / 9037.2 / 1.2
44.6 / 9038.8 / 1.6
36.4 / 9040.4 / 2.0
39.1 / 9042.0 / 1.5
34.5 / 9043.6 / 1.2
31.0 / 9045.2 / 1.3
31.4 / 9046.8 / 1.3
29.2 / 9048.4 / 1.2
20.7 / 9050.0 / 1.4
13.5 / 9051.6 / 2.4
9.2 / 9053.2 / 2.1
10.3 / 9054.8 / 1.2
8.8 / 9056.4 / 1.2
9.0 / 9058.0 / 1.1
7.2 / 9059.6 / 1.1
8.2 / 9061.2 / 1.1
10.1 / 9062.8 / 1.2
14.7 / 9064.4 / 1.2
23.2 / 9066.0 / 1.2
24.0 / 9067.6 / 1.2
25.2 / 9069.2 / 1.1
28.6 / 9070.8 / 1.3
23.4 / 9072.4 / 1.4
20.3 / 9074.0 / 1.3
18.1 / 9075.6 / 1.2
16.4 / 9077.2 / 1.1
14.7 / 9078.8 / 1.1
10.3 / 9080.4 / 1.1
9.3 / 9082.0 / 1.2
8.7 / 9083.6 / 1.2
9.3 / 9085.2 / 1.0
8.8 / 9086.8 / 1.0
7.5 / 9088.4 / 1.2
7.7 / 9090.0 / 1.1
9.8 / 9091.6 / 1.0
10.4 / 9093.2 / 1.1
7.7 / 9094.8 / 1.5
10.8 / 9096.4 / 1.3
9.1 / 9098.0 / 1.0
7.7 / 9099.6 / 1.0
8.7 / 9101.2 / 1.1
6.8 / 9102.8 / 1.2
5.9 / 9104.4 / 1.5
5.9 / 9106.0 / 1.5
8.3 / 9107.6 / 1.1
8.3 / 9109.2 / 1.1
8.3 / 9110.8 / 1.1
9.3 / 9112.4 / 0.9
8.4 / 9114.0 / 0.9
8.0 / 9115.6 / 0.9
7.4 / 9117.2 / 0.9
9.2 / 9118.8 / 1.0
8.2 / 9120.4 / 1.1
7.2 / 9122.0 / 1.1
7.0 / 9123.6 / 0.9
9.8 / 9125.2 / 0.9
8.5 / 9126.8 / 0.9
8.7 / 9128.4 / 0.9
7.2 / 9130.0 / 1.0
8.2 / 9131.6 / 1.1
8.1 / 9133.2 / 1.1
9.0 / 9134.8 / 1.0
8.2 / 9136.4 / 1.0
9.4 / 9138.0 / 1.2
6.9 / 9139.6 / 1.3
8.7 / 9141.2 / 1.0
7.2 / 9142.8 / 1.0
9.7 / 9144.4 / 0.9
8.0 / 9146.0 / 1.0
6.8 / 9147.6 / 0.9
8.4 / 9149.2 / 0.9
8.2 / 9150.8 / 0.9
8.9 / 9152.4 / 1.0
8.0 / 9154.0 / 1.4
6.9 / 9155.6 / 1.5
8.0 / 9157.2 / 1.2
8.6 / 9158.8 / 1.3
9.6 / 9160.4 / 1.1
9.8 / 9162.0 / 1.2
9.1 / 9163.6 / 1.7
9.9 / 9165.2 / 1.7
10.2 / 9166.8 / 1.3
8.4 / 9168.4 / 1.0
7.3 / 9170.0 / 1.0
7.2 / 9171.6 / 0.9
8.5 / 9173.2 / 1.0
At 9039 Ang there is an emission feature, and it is H-alpha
